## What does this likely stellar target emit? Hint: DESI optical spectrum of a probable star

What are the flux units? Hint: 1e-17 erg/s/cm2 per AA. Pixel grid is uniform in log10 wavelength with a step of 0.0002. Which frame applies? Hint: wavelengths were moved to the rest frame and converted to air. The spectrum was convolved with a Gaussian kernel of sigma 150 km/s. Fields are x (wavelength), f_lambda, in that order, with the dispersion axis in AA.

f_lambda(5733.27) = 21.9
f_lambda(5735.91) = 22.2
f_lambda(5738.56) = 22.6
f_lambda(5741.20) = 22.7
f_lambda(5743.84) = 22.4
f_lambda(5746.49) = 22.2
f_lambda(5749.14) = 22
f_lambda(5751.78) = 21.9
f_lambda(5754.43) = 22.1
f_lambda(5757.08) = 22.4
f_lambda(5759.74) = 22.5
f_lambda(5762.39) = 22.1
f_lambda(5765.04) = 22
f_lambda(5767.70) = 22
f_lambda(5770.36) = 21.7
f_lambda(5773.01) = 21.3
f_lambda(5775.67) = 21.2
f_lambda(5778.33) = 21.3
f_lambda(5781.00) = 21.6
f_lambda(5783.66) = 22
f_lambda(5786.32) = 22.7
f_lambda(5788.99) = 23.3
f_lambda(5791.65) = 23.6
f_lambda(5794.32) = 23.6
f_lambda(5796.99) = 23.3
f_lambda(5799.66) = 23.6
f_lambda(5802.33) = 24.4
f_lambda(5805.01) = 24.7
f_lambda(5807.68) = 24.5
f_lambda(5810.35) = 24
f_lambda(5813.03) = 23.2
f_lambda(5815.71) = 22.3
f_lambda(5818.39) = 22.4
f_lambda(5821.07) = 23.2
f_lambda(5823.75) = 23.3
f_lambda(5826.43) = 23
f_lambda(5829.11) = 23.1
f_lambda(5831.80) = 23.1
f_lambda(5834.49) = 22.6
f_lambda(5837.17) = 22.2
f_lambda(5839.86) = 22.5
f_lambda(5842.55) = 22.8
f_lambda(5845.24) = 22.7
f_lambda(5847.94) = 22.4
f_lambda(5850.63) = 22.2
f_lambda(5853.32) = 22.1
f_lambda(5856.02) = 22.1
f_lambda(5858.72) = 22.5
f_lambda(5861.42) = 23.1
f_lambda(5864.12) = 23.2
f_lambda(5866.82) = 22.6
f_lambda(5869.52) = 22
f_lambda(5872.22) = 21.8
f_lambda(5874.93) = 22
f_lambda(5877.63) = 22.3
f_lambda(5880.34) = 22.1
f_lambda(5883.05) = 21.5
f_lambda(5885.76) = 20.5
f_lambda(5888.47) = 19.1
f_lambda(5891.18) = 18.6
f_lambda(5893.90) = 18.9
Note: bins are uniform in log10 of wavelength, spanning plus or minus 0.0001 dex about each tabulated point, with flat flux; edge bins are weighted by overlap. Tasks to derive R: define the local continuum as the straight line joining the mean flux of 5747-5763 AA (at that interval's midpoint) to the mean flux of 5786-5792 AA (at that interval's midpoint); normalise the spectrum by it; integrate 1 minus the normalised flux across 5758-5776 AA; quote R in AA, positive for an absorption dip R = 0.5 AA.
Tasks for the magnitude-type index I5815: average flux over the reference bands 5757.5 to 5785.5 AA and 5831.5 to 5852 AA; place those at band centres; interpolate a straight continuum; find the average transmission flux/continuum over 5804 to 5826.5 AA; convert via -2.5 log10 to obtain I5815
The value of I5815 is -0.05 mag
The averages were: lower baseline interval 21.8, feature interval 23.4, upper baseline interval 22.5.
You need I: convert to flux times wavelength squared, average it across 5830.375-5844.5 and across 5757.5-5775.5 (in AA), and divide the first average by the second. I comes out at 1.06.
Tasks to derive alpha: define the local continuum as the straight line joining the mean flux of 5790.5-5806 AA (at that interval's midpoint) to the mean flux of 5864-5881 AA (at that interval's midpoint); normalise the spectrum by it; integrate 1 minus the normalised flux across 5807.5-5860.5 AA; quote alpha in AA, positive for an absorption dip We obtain 0.67 AA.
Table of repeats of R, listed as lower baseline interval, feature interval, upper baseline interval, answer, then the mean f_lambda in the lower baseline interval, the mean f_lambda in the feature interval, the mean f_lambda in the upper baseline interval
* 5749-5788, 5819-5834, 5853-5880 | -0.60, 21.9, 23.1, 22.4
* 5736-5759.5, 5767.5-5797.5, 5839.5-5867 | 0.12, 22.3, 22.3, 22.6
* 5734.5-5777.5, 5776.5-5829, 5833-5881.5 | -2.16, 22.1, 23.1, 22.4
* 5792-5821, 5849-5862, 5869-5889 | -0.12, 23.6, 22.4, 21.5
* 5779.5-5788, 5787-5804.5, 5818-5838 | -1.03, 22.1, 23.6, 22.9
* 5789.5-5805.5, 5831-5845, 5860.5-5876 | 0.24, 23.8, 22.6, 22.4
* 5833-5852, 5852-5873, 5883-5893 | -1.18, 22.5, 22.4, 19.7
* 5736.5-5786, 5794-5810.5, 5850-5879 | -1.41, 22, 24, 22.4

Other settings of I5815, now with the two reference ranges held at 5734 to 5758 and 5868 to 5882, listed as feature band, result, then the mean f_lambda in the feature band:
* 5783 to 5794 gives -0.04 mag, 23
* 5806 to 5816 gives -0.07 mag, 23.7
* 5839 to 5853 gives -0.02 mag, 22.5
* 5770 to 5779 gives 0.04 mag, 21.4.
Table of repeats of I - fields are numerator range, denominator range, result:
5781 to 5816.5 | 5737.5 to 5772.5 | 1.07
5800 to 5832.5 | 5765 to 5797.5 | 1.07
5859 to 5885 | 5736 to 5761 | 1.04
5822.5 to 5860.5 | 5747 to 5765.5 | 1.05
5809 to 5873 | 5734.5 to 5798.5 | 1.04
